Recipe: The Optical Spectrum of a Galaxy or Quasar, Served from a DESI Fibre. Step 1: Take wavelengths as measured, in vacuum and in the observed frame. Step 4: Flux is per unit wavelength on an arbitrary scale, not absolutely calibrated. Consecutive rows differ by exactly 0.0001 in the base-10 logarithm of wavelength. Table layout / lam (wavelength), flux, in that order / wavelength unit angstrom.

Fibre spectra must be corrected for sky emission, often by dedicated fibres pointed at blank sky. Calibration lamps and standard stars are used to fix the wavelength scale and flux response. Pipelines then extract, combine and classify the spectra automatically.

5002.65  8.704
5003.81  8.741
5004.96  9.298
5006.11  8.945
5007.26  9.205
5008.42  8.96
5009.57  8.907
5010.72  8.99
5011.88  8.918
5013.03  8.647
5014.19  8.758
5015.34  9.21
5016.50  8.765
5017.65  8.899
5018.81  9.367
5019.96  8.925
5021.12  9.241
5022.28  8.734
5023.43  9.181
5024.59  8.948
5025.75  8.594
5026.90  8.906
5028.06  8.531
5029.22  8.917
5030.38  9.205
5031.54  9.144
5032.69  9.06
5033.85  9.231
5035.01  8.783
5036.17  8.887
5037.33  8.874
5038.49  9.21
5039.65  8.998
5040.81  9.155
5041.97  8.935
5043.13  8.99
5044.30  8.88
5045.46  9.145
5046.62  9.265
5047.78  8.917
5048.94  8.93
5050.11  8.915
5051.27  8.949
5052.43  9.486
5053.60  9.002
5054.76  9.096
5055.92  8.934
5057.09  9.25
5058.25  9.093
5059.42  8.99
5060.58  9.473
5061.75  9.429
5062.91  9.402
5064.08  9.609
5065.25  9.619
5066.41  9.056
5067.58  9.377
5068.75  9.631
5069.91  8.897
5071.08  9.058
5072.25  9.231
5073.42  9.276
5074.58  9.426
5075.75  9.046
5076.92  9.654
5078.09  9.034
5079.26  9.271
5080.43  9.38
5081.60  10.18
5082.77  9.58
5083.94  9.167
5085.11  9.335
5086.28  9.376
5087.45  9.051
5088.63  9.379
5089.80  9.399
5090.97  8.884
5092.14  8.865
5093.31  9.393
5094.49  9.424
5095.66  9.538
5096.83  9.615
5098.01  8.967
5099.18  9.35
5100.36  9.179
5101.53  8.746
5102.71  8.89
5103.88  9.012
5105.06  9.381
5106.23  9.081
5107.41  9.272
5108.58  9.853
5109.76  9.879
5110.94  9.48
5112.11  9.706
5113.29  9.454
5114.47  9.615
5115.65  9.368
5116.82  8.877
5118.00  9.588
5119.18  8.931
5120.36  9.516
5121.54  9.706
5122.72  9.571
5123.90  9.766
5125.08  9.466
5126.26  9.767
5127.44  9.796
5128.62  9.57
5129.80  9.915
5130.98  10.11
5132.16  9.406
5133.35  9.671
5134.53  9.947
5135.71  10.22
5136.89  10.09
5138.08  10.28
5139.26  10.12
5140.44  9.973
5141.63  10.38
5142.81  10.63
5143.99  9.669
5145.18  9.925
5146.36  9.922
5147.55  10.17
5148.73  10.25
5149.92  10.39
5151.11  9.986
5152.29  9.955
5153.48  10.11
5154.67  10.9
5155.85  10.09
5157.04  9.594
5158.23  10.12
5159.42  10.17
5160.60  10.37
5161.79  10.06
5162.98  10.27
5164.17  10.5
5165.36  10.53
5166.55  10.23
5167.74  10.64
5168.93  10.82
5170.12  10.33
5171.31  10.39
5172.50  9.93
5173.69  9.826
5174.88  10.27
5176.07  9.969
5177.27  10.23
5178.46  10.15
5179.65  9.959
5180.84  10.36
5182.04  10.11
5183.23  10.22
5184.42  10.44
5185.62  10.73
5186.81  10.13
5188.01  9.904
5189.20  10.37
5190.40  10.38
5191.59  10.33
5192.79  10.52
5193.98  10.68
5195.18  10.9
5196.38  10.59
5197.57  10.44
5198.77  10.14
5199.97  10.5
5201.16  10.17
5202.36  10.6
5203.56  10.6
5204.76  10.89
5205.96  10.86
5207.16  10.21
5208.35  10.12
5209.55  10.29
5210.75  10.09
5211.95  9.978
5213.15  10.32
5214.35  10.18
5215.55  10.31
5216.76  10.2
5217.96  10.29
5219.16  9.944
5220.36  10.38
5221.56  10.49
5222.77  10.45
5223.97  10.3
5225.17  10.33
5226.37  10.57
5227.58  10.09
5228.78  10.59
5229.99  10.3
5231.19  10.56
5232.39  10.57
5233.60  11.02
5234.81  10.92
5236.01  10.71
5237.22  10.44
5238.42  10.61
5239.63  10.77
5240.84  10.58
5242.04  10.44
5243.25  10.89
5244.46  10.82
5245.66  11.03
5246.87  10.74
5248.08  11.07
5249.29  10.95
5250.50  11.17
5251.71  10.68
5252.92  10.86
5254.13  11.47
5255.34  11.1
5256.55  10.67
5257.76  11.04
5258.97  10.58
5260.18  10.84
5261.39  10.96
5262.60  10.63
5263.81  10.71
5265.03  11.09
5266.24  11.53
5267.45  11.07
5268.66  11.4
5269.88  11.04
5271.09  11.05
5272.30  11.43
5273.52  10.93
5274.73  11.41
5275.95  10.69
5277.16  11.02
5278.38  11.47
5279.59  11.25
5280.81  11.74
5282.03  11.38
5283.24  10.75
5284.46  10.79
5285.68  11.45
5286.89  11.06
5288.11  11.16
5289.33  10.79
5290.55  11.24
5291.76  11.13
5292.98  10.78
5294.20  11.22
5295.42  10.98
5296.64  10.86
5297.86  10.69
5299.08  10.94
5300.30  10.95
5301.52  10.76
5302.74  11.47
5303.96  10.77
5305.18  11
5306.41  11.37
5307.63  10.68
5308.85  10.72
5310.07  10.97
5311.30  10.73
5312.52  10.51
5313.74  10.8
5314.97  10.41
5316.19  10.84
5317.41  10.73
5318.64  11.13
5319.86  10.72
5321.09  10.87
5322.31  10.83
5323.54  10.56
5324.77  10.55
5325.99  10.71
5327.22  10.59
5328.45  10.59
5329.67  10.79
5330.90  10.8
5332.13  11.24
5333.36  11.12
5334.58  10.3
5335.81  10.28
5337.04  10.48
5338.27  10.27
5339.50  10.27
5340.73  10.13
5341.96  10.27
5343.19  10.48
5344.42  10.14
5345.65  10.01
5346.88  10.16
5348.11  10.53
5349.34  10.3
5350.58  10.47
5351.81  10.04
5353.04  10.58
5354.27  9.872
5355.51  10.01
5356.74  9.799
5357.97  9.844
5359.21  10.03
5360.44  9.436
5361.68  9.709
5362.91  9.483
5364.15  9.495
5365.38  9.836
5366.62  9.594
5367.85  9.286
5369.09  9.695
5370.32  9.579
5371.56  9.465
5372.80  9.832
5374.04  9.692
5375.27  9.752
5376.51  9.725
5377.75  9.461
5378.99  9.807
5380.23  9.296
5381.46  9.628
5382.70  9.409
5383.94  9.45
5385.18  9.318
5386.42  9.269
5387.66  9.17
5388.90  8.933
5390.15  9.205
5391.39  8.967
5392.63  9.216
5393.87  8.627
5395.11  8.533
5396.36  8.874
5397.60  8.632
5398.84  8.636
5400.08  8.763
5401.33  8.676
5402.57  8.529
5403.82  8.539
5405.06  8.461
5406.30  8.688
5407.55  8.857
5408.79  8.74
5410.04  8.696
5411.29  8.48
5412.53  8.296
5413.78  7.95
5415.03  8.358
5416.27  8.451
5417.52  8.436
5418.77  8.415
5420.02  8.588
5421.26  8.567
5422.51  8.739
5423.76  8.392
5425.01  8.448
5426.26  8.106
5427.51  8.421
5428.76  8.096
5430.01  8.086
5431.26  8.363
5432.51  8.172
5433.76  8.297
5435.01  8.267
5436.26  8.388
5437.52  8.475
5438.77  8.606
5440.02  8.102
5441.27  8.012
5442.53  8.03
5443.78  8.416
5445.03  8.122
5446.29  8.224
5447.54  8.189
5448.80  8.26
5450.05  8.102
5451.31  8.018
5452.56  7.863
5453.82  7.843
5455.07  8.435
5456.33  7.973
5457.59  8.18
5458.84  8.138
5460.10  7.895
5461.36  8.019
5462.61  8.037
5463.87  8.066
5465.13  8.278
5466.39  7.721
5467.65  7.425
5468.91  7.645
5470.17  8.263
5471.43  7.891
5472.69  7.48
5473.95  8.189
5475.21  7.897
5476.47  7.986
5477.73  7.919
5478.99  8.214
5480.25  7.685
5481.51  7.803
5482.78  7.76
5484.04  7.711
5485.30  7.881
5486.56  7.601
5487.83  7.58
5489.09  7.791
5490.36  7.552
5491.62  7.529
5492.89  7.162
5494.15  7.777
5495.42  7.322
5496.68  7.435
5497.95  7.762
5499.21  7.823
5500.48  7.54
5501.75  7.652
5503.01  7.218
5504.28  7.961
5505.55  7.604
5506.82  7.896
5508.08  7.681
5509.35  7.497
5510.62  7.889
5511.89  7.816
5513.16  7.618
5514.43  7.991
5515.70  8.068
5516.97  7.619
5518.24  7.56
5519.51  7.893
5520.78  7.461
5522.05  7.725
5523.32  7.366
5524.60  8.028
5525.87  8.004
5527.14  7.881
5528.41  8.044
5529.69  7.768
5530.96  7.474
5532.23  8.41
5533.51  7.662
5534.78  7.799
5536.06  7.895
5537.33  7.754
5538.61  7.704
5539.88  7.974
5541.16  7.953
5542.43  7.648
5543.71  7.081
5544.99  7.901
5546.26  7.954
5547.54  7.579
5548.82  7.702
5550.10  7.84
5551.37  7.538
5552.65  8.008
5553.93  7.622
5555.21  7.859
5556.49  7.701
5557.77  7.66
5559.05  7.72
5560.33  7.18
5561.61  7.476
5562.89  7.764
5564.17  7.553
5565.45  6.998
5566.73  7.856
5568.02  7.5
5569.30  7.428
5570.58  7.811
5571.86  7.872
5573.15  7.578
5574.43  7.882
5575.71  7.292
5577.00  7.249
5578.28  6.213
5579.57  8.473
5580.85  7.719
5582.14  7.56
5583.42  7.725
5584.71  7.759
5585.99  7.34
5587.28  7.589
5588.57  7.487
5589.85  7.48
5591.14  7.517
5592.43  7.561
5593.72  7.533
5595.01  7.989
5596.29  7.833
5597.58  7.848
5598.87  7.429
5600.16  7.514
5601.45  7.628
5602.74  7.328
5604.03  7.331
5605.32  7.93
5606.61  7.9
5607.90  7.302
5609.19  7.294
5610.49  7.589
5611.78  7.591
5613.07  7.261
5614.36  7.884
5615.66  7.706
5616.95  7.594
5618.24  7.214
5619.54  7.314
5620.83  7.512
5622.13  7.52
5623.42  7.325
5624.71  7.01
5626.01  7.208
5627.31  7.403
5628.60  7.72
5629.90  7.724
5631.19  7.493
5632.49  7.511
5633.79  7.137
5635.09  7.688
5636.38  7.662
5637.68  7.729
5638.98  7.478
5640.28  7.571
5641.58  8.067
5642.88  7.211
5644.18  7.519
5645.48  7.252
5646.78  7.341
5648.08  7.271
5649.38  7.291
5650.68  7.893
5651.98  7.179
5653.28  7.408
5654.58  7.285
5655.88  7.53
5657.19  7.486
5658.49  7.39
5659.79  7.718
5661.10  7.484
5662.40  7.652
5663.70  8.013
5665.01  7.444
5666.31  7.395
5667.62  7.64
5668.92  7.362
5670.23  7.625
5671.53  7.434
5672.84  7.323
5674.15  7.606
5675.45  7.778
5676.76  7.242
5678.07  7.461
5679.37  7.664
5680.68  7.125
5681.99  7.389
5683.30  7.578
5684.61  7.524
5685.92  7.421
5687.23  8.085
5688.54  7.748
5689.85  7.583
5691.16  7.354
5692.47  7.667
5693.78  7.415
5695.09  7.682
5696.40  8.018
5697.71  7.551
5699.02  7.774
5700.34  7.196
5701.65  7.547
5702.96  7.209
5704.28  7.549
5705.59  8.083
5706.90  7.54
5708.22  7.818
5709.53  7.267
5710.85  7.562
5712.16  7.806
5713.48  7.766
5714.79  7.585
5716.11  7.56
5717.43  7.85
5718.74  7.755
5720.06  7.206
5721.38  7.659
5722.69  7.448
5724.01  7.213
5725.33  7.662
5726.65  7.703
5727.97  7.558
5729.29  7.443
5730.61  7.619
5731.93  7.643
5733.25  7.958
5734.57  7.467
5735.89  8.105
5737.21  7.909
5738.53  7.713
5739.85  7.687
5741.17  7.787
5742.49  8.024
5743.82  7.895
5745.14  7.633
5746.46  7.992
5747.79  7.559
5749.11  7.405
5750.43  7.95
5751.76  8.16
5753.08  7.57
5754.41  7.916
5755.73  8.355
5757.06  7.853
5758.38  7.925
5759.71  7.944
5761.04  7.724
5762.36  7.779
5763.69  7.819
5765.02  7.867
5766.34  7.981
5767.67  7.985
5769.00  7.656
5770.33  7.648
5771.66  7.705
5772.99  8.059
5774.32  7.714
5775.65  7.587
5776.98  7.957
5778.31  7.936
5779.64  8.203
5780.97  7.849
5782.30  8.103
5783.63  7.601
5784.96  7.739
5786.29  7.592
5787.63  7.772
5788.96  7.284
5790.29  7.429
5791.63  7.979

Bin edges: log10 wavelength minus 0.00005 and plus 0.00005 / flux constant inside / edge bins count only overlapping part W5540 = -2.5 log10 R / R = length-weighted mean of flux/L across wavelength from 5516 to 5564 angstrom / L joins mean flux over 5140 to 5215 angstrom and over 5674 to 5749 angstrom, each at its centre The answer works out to 0.10 mag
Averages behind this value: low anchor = 10.3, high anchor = 7.62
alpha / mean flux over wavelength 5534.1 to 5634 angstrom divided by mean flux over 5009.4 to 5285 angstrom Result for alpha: 0.76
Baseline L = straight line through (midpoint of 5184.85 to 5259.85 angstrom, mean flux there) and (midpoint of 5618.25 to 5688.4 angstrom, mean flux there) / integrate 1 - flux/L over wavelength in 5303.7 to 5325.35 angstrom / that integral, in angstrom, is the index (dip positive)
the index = -2.0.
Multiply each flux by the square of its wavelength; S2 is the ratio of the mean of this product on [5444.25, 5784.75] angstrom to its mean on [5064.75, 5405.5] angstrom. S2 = 0.87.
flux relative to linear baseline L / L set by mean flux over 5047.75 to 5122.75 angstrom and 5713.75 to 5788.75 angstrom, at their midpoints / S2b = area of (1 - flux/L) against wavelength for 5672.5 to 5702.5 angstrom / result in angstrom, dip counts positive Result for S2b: 1.4 angstrom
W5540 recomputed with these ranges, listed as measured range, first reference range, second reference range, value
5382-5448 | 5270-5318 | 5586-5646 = 0.135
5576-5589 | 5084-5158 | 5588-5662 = 0.027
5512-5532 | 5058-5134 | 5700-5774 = 0.067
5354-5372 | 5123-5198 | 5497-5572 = -0.098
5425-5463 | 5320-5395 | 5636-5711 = 0.138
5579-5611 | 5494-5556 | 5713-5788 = 0.018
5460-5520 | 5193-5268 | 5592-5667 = 0.112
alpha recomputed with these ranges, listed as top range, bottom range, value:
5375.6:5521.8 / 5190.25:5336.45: 0.76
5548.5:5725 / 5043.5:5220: 0.77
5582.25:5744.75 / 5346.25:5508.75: 0.88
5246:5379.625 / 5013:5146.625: 1.14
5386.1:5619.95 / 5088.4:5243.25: 0.79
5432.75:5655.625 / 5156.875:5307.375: 0.72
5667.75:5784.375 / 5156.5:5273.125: 0.73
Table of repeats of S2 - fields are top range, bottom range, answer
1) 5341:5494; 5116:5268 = 0.91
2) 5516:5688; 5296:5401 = 0.83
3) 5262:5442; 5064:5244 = 1.07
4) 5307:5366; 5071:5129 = 1.21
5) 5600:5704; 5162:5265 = 0.84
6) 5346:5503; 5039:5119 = 1.06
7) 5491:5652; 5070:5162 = 0.94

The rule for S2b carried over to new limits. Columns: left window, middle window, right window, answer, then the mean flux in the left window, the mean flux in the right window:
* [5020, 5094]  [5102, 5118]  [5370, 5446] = -0.50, 9.15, 8.74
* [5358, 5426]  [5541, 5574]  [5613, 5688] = 1.68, 9.04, 7.5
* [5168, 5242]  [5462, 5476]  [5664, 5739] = 1.57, 10.4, 7.59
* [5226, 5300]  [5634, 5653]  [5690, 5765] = 1.79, 10.9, 7.69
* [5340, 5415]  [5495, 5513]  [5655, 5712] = 2.05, 9.4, 7.56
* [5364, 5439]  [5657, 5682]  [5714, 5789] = 1.58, 8.86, 7.76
